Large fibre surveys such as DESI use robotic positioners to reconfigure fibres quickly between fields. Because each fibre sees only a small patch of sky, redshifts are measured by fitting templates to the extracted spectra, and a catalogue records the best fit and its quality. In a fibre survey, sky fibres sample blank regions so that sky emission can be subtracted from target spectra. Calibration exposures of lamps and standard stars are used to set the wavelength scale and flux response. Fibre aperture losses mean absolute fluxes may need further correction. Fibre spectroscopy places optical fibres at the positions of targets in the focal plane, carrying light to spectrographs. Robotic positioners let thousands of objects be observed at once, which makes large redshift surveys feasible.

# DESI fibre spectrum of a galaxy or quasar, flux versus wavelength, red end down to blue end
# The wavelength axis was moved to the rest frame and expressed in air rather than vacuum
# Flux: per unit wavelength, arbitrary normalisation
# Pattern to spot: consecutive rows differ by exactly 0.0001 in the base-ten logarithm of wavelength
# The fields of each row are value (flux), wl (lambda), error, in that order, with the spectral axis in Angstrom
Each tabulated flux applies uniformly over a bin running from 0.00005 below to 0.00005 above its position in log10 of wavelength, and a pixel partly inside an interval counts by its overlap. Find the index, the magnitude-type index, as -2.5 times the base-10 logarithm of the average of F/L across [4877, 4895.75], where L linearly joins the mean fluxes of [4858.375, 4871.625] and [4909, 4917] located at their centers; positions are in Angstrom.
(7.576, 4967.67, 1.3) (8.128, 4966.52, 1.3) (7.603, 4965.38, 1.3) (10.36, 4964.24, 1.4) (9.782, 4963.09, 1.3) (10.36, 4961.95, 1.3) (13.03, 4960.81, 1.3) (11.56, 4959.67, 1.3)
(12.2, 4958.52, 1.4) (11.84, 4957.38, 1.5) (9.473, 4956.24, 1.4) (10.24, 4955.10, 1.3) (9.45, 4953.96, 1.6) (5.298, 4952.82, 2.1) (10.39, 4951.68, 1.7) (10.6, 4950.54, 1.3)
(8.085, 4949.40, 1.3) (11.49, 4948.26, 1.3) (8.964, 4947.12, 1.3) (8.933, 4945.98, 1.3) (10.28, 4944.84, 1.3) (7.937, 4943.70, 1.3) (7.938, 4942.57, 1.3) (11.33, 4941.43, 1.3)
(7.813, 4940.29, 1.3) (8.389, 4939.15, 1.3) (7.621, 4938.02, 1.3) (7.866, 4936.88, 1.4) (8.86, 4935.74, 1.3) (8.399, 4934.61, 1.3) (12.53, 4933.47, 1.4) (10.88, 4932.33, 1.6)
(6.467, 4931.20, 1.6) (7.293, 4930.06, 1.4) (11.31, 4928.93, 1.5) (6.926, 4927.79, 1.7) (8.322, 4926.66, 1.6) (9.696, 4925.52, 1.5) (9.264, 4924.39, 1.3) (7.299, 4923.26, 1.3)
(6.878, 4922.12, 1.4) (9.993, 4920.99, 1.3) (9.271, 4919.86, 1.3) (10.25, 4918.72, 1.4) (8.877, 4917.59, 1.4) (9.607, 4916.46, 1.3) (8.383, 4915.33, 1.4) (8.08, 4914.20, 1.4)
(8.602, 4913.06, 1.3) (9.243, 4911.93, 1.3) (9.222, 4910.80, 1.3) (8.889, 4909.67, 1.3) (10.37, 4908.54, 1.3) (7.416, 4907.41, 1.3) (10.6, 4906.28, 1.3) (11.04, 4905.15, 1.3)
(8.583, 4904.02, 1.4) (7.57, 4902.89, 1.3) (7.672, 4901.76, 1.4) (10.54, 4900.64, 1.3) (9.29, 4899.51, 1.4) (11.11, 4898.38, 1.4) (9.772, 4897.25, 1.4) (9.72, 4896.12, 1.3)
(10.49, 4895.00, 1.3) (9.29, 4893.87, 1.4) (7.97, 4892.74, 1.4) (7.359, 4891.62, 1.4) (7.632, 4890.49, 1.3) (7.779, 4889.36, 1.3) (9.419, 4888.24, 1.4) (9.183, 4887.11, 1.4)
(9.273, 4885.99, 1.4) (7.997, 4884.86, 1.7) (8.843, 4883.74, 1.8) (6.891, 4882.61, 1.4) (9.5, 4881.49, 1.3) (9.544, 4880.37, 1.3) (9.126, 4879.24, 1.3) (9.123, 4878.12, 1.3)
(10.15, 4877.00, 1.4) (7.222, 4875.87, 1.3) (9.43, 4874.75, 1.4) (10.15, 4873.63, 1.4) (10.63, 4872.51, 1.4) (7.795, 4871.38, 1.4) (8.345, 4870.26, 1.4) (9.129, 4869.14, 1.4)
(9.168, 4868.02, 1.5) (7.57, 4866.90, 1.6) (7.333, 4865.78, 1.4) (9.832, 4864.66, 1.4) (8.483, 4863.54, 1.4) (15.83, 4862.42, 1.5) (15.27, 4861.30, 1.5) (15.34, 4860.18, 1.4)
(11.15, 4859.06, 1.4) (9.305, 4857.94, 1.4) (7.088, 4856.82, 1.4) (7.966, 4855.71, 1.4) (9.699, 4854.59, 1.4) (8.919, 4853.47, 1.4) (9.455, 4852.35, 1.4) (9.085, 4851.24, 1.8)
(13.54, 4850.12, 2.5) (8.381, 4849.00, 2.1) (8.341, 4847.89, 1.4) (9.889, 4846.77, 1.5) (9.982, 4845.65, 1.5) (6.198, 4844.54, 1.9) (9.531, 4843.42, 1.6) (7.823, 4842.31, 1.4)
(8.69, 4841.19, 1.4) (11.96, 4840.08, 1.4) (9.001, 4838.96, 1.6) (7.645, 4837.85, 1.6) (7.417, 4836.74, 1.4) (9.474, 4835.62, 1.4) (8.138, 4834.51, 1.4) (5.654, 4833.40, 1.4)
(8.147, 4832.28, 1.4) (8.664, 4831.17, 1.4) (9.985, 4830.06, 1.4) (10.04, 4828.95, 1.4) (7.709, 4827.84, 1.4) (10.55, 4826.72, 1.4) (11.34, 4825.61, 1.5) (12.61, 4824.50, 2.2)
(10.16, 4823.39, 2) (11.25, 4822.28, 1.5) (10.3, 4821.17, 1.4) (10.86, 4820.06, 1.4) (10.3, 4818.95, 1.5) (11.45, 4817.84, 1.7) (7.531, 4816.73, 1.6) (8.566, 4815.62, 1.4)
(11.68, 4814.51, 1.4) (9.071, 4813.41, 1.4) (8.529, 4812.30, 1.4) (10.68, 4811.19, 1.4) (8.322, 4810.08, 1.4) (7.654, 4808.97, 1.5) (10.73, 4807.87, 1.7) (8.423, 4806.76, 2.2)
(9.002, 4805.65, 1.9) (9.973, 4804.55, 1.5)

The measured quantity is 0.12 mag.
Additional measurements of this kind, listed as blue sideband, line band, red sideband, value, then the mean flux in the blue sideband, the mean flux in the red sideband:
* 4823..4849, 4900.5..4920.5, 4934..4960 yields 0.017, 9.06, 9.33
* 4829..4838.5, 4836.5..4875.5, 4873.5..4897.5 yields -0.128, 8.26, 8.87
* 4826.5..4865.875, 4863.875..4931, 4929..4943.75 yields 0.024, 9.5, 8.84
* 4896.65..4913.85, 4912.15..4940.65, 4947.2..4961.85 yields 0.111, 9.31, 10.3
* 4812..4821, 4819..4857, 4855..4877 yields 0.058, 9.81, 9.85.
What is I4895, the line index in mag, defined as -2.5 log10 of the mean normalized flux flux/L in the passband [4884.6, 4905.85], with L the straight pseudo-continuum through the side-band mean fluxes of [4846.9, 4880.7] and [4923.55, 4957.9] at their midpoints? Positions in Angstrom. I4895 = 0.05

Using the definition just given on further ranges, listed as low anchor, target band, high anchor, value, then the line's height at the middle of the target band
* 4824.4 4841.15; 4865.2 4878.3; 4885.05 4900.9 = 0.04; 9.13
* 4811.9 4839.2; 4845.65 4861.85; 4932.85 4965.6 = -0.08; 9.49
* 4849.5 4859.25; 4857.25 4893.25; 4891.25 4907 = 0.00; 9.44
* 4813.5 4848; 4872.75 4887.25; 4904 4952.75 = 0.03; 9.21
